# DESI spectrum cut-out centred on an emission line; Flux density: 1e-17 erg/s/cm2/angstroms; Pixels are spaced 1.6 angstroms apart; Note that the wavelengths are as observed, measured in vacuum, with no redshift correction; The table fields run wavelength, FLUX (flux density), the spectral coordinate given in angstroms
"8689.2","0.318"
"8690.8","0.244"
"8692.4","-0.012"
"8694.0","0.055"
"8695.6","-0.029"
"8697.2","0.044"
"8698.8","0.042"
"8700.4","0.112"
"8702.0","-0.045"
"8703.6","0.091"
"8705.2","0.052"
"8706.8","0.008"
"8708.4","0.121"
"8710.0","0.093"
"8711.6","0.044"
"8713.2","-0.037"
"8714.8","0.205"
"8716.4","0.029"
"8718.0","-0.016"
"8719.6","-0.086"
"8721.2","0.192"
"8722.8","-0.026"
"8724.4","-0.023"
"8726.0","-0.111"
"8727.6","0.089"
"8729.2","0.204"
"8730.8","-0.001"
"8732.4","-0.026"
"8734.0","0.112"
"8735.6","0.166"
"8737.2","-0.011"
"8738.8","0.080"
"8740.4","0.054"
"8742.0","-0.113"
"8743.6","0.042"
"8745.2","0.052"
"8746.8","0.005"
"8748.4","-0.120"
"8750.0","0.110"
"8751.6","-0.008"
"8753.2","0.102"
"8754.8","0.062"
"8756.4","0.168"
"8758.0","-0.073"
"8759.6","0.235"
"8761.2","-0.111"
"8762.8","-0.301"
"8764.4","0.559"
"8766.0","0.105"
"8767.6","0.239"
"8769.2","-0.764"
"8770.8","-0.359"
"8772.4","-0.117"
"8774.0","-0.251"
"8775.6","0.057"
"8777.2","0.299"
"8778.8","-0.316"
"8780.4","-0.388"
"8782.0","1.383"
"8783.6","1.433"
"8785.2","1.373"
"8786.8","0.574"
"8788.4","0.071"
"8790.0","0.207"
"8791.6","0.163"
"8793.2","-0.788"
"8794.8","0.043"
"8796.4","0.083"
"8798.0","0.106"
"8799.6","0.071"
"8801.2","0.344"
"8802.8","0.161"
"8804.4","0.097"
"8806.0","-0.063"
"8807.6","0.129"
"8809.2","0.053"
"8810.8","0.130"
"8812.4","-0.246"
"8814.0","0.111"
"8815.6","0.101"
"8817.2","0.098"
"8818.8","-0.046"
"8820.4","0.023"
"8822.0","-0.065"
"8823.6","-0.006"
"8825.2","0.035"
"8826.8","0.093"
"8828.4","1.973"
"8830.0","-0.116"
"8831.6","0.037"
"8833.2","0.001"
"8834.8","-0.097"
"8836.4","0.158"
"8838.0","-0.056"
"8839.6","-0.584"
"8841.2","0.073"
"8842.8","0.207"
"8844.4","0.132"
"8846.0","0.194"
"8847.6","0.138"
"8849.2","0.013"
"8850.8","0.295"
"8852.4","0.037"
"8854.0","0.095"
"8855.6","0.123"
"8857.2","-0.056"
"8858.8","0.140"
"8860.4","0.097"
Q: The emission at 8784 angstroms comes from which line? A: H-beta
